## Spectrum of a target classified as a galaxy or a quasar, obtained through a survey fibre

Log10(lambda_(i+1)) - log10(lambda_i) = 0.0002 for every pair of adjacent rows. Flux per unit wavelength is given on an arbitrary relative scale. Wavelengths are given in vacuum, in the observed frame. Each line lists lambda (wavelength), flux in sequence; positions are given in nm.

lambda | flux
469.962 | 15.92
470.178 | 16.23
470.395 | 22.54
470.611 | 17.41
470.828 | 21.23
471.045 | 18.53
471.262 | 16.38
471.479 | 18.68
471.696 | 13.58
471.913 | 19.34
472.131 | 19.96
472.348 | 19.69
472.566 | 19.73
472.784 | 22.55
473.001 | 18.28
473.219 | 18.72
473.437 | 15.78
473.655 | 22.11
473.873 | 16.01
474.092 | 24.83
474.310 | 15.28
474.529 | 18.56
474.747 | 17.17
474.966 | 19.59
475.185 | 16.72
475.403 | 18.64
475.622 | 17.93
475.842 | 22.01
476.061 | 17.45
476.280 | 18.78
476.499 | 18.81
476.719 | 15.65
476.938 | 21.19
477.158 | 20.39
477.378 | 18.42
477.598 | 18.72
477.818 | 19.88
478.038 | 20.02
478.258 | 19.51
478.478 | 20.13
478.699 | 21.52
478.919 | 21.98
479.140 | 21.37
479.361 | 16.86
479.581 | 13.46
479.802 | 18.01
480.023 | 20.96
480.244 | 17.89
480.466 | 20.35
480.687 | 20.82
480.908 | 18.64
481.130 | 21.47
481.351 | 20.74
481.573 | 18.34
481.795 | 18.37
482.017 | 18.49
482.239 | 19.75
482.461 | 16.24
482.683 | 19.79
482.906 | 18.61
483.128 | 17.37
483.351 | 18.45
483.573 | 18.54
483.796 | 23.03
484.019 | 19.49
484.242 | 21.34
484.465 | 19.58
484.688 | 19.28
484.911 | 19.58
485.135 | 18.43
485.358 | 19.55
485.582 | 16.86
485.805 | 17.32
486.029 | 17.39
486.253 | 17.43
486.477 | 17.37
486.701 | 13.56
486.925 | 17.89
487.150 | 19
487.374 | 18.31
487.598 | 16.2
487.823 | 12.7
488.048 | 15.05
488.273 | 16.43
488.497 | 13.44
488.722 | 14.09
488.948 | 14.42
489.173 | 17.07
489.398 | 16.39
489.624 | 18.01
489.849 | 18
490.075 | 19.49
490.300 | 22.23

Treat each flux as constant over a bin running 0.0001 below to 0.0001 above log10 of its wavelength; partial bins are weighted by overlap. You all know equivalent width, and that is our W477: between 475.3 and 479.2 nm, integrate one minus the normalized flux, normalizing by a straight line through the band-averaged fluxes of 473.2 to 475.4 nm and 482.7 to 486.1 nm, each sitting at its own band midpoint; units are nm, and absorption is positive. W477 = -0.19 nm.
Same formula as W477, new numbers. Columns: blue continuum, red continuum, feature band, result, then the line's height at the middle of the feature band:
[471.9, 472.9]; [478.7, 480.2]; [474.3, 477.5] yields 0.18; 19.6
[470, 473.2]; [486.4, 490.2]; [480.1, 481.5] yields -0.20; 17.4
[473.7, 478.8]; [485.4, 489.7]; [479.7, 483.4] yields -0.28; 17.8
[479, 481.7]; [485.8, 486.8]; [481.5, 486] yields -0.32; 17.7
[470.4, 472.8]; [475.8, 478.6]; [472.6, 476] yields 0.02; 19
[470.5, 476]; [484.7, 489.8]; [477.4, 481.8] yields -0.40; 17.8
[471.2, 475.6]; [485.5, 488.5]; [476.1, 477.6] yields -0.06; 18.1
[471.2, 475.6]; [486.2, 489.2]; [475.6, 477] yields -0.06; 18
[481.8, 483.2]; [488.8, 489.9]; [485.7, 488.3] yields 0.10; 17.2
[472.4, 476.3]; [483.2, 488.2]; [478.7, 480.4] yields -0.04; 18.5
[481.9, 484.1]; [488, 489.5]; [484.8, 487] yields -0.05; 17.1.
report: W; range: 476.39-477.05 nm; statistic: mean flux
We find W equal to 18.5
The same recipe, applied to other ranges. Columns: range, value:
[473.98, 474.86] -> 18.9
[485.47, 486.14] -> 17.2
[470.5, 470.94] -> 19.4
